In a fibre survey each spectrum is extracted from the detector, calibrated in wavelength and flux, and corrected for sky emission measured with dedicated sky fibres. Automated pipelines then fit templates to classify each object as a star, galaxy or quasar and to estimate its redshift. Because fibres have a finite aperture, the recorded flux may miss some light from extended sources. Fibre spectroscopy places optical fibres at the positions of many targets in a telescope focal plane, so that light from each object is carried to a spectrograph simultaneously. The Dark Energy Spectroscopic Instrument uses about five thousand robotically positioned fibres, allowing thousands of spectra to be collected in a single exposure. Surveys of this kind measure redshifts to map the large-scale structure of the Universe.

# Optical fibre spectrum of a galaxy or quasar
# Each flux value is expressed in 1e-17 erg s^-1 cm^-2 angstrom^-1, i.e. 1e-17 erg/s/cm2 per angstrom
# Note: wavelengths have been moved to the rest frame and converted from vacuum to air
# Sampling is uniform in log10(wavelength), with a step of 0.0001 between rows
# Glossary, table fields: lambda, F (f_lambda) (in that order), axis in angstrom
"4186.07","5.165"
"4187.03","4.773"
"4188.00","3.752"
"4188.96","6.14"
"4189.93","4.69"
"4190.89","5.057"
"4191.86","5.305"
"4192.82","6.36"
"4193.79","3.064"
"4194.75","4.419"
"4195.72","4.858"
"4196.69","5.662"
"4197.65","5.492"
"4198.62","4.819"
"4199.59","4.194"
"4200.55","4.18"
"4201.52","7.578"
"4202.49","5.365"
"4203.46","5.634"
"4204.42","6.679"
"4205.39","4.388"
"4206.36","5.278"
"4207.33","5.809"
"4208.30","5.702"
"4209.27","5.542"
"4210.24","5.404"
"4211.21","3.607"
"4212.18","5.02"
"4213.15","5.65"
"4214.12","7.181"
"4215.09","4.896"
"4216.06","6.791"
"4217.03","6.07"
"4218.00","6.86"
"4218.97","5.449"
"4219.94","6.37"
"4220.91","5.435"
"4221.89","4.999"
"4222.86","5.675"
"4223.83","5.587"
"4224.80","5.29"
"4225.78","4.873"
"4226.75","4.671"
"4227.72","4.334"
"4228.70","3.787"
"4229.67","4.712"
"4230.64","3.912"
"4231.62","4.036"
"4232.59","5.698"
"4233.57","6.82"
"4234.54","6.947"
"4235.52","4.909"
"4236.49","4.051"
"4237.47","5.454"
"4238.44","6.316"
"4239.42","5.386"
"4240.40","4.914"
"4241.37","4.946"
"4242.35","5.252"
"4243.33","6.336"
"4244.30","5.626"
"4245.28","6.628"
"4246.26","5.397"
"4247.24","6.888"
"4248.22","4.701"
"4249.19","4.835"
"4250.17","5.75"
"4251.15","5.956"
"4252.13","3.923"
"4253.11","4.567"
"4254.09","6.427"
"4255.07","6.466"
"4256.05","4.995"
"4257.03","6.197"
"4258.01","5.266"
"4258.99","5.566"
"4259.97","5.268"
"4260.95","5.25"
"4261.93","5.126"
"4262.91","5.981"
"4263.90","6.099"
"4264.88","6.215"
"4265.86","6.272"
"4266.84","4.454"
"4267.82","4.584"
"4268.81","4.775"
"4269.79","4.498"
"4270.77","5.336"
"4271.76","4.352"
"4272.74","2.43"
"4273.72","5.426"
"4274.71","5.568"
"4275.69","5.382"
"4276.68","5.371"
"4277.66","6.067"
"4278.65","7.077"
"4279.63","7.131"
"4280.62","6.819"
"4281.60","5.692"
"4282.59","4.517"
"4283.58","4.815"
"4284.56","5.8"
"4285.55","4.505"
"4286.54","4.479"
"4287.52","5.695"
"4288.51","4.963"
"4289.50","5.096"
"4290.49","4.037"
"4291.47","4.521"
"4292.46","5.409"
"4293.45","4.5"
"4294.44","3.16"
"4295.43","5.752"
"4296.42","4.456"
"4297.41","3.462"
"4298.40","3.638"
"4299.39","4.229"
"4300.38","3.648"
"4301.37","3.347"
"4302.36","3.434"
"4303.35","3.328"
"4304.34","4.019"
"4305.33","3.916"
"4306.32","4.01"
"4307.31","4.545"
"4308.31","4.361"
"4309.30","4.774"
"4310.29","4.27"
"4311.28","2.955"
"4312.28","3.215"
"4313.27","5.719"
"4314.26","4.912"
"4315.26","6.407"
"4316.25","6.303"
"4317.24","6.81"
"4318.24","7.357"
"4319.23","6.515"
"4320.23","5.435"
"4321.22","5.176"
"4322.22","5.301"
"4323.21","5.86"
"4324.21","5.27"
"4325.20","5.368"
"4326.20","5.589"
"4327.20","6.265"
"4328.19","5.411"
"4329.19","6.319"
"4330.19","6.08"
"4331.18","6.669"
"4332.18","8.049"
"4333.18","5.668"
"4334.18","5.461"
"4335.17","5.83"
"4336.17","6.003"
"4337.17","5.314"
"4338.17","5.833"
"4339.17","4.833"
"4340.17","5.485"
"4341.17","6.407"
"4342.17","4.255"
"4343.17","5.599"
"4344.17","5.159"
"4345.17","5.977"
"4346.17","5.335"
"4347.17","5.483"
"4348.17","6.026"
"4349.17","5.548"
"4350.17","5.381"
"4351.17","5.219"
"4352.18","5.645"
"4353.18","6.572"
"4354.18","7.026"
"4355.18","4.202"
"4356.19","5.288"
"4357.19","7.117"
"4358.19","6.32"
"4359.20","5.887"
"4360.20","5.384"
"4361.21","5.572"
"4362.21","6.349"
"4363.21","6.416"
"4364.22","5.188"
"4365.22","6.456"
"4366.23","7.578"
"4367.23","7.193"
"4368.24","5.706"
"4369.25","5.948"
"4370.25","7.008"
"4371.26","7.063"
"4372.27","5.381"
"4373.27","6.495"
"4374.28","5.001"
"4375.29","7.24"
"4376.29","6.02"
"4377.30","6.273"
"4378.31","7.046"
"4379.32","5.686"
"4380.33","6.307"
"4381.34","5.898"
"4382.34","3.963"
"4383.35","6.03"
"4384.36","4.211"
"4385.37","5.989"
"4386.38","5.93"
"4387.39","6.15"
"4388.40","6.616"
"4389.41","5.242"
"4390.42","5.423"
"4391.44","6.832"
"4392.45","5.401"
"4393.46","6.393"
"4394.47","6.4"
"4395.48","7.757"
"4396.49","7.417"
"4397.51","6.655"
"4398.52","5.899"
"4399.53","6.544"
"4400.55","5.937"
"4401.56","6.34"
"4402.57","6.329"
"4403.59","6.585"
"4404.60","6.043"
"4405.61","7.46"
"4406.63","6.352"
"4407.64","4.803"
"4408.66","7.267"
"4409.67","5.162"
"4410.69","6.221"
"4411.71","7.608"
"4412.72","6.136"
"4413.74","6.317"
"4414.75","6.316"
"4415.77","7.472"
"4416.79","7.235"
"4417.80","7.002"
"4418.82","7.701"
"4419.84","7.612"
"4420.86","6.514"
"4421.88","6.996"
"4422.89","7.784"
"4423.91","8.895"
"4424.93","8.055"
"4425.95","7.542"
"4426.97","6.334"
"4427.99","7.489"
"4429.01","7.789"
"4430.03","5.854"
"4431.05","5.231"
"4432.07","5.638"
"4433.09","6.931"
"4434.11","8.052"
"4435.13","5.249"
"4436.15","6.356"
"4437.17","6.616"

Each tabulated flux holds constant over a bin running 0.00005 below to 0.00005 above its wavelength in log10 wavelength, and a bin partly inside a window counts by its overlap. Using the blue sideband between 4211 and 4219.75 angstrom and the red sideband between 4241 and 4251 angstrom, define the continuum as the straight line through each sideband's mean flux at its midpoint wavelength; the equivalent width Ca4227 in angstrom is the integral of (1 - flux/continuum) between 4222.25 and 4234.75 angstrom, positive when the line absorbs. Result 1.5 angstrom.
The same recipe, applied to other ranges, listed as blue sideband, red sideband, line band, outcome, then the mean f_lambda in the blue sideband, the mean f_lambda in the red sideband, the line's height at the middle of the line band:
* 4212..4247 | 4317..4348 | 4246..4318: 8.0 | 5.47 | 5.8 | 5.64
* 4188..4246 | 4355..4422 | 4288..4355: 8.3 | 5.34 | 6.28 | 5.91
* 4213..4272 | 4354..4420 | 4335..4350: 1.2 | 5.43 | 6.26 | 6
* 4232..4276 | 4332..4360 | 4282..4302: 3.7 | 5.4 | 5.72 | 5.53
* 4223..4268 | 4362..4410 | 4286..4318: 6.7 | 5.37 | 6.2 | 5.7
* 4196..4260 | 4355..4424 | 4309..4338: 1.4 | 5.43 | 6.33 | 5.96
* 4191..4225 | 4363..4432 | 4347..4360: 0.8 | 5.44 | 6.45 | 6.22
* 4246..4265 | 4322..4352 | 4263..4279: 0.9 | 5.53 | 5.7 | 5.56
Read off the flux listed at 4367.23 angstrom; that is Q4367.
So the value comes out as 7.193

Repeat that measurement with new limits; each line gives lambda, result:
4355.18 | 4.202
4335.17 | 5.83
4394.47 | 6.4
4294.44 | 3.16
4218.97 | 5.449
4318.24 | 7.357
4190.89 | 5.057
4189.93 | 4.69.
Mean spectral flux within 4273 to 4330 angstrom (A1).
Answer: 5.04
